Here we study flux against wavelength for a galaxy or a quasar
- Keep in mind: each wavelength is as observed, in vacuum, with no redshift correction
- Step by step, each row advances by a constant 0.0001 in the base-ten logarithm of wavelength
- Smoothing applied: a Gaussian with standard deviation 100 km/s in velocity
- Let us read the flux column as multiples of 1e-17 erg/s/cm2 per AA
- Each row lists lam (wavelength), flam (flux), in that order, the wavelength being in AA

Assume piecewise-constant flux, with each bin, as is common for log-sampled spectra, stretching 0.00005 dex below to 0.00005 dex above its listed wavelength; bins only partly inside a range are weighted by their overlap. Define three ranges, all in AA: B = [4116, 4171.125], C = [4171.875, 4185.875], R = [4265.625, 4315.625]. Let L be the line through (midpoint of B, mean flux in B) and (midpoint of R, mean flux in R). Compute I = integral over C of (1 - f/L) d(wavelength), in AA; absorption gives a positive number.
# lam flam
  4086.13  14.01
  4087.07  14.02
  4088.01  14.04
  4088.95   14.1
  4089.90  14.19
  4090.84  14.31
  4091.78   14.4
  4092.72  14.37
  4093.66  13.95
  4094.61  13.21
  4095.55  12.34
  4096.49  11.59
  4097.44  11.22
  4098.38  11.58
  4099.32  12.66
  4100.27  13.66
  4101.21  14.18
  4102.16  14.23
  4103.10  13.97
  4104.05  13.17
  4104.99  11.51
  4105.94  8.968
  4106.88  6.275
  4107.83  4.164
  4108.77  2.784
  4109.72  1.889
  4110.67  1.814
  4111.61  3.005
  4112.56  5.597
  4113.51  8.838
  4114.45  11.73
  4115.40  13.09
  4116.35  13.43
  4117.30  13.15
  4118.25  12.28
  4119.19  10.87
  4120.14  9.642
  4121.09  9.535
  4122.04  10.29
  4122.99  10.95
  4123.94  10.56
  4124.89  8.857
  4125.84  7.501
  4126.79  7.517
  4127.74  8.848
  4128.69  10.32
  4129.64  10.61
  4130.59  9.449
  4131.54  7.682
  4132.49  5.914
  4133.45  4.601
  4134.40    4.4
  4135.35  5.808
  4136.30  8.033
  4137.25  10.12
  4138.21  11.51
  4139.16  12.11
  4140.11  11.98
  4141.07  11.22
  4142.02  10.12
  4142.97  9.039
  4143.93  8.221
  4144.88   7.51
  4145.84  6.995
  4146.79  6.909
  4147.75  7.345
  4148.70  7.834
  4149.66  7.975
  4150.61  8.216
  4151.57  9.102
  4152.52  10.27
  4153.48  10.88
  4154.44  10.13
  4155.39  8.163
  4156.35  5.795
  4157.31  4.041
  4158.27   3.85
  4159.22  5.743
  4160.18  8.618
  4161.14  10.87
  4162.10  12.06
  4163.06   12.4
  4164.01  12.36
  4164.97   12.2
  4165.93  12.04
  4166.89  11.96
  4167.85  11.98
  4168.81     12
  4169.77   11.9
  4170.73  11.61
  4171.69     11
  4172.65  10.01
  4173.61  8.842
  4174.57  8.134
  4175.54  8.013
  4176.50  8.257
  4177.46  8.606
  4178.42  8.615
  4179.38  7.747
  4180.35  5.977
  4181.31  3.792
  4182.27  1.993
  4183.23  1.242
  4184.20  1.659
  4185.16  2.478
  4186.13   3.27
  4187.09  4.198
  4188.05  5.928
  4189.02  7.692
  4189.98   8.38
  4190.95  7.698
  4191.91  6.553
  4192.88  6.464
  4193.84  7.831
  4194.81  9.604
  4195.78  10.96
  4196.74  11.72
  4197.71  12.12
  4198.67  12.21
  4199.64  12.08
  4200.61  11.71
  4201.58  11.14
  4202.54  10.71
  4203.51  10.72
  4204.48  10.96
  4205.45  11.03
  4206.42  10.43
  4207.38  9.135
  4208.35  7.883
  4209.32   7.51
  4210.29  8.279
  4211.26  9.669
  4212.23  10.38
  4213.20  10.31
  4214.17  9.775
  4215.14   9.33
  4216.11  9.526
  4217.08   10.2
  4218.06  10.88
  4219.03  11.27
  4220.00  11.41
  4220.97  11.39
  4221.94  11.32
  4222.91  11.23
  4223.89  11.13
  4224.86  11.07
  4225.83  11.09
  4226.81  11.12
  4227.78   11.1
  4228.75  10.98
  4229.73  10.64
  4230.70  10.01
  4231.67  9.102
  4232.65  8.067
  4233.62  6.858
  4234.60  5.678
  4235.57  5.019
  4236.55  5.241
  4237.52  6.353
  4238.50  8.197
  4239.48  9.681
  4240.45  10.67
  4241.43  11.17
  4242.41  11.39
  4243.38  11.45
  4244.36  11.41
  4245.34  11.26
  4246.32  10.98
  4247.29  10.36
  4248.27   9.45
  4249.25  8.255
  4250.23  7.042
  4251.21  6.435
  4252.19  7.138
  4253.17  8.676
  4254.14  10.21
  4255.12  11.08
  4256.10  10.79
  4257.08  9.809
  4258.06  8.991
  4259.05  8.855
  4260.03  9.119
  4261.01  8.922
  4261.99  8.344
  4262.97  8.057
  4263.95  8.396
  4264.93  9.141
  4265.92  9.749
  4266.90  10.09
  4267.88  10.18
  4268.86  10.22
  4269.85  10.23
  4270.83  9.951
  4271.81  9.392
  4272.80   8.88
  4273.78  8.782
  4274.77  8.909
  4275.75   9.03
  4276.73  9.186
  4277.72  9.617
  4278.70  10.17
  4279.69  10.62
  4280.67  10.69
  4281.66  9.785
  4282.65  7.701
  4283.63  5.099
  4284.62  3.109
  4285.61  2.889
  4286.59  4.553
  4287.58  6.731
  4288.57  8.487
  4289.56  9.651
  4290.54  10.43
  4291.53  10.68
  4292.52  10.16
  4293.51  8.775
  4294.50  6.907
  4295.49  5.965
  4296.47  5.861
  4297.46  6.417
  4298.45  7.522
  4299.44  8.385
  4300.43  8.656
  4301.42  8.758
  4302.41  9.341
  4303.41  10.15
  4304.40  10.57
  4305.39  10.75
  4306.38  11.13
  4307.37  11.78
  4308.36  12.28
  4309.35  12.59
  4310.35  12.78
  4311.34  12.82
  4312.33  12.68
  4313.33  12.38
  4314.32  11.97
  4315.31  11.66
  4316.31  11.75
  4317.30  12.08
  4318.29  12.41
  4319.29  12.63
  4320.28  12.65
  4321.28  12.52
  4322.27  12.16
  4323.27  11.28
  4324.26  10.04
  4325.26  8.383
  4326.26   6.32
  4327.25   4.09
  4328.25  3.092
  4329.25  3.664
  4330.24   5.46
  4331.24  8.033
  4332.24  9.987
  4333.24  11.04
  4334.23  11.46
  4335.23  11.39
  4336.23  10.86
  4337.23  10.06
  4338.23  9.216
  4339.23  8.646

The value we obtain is 4.8 AA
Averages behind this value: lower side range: 9.39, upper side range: 9.31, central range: 6.15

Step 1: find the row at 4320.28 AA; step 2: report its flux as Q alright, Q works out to 12.65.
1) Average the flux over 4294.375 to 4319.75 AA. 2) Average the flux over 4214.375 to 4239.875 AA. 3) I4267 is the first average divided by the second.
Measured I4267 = 1.10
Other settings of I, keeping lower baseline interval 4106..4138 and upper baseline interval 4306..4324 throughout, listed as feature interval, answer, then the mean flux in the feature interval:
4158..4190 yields 3.83 AA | 8.12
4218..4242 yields 1.85 AA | 9.61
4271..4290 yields 5.57 AA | 8.09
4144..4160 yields 2.24 AA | 7.59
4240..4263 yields 2.66 AA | 9.6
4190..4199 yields 0.32 AA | 9.36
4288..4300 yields 3.55 AA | 8.26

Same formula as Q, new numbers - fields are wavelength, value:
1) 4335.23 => 11.39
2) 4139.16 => 12.11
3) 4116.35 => 13.43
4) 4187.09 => 4.198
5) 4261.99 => 8.344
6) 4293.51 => 8.775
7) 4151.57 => 9.102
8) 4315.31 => 11.66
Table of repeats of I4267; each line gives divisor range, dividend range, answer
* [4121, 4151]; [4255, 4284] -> 1.07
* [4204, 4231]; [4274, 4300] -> 0.77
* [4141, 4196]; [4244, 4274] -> 1.15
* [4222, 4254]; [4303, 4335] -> 1.11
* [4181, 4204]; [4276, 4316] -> 1.21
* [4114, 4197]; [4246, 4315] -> 1.06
